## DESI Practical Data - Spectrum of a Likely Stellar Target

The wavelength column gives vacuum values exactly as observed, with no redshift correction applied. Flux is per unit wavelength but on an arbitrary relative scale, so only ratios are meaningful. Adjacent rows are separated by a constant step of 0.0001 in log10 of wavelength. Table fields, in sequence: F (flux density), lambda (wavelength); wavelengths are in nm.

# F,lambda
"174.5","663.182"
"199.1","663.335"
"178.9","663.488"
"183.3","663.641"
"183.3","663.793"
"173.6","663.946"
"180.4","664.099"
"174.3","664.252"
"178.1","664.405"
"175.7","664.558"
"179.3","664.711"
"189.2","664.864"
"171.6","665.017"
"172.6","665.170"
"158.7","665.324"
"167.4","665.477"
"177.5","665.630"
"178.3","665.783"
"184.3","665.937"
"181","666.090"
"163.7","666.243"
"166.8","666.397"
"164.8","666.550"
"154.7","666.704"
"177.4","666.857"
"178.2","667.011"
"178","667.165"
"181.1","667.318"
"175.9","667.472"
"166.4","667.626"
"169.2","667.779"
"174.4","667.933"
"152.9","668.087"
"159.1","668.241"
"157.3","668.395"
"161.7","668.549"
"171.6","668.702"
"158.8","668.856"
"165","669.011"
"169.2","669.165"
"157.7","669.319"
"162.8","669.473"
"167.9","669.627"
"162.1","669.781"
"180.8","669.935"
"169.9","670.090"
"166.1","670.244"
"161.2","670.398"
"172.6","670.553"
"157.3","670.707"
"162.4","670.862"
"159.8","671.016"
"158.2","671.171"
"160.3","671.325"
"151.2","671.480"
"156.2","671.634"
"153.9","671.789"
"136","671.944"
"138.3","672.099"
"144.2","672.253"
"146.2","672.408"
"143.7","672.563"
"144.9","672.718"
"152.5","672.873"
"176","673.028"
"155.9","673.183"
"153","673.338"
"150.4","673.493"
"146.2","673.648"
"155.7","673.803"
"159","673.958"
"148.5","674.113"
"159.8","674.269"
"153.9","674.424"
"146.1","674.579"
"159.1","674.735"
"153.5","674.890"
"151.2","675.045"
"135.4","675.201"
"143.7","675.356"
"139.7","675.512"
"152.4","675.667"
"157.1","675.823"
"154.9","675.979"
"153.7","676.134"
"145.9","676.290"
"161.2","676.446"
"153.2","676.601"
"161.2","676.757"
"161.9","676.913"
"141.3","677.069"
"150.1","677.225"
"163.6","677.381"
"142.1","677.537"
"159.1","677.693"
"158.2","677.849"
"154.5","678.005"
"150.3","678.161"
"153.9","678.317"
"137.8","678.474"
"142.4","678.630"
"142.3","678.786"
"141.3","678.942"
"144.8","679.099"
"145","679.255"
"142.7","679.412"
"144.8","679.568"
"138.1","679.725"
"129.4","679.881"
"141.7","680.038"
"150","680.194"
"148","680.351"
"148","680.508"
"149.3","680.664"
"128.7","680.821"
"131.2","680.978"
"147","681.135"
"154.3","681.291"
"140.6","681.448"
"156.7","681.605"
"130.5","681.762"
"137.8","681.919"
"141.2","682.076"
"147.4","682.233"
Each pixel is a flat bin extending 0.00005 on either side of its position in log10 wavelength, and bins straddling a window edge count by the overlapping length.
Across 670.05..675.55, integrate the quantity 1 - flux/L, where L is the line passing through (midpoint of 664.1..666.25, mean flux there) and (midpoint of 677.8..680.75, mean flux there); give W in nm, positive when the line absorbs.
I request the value 0.203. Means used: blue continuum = 176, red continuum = 145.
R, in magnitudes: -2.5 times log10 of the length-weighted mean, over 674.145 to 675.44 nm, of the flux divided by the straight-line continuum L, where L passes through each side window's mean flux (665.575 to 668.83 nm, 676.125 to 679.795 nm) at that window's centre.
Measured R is 0.04 mag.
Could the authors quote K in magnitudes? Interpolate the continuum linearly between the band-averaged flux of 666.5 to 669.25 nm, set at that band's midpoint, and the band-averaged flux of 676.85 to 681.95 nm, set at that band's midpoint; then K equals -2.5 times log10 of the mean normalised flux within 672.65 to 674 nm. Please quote 0.02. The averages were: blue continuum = 167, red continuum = 146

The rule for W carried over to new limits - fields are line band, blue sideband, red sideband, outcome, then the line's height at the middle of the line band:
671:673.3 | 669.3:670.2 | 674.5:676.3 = 0.12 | 160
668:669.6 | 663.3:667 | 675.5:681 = 0.06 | 168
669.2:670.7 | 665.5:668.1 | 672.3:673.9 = -0.04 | 162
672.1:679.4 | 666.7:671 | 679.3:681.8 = 0.09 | 153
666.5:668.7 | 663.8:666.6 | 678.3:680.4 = 0.01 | 169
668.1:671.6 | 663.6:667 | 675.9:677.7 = 0.07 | 166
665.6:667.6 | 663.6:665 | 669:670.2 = 0.00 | 174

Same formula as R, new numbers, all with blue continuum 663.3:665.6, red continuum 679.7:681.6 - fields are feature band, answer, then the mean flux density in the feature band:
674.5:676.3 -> 0.03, 150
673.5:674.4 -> 0.02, 154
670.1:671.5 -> 0.01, 162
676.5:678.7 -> -0.02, 152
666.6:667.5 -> -0.01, 174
